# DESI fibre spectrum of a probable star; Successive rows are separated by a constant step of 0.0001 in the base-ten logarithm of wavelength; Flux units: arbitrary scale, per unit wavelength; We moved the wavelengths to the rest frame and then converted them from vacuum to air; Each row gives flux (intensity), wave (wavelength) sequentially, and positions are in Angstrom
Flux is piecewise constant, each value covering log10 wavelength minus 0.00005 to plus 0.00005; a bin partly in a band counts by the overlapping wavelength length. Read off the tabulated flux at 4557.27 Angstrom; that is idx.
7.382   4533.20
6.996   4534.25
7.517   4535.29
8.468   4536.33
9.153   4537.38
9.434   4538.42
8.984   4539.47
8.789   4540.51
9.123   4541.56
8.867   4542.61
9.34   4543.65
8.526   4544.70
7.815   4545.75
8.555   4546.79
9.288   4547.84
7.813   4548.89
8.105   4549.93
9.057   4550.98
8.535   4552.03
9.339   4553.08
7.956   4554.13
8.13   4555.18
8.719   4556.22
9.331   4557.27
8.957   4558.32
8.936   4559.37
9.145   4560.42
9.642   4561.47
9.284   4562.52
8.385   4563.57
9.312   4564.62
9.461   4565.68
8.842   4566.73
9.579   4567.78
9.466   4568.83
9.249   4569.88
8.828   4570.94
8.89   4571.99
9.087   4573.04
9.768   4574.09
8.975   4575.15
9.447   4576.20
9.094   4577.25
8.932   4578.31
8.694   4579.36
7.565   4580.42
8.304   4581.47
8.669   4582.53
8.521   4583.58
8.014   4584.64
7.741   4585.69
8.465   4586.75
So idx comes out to 9.331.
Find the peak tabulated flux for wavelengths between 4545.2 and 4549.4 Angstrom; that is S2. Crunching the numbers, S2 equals 9.288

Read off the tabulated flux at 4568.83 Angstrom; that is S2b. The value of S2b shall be 9.466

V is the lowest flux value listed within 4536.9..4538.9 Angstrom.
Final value 9.153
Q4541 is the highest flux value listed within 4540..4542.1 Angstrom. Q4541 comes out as 9.123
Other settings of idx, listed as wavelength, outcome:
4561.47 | 9.642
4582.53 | 8.669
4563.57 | 8.385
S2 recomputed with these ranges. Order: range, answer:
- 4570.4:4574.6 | 9.768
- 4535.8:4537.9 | 9.153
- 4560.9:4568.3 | 9.642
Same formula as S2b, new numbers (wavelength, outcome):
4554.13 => 7.956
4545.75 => 7.815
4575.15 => 8.975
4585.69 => 7.741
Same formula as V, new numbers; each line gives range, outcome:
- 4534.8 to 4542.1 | 7.517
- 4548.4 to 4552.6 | 7.813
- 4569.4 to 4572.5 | 8.828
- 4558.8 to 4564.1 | 8.385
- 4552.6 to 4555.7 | 7.956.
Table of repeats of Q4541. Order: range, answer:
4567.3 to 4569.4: 9.579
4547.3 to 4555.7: 9.339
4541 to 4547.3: 9.34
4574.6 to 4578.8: 9.447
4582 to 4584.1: 8.669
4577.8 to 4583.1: 8.932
